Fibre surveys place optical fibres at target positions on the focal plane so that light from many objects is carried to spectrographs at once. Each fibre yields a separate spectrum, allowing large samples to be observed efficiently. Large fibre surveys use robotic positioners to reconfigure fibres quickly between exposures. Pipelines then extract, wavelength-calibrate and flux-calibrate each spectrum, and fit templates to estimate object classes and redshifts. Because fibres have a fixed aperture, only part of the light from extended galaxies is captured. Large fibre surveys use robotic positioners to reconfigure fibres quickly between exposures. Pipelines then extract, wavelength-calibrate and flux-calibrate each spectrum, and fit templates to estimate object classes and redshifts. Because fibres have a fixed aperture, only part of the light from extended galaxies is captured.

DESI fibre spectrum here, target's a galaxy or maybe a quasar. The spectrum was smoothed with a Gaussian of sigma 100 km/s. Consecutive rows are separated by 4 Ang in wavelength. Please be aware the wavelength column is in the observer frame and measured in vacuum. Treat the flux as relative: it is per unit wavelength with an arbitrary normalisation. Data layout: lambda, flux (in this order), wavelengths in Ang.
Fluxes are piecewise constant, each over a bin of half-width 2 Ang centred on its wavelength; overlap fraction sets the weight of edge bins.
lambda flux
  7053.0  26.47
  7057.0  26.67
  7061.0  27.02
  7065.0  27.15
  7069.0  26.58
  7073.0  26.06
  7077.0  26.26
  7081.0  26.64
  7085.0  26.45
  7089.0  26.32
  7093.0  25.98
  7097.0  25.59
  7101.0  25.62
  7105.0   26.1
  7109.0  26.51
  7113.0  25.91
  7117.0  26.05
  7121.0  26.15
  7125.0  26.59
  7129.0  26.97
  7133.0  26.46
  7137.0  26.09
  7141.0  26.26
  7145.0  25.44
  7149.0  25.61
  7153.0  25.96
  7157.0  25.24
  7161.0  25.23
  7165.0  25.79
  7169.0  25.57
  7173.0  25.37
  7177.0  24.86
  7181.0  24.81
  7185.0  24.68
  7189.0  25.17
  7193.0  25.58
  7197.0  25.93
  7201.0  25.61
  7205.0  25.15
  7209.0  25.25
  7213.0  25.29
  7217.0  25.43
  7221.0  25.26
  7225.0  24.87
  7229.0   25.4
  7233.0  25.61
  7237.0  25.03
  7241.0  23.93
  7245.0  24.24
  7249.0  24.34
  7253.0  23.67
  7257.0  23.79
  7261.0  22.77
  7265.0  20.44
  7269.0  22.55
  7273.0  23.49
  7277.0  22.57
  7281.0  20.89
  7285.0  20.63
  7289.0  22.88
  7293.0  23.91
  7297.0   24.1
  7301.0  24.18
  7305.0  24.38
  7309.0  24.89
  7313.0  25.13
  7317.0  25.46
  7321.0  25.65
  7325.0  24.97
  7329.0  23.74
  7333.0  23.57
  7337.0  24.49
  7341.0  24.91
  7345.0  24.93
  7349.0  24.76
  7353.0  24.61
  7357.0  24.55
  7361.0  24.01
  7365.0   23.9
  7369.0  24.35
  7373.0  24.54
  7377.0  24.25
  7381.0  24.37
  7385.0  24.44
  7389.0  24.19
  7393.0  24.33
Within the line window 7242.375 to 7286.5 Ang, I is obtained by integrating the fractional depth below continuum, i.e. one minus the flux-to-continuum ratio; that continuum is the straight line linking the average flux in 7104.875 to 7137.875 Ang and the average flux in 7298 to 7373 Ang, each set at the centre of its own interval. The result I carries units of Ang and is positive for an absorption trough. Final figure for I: 4.30 Ang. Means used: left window 26.3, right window 24.6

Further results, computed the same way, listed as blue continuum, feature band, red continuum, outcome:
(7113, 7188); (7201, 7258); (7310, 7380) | 0.93 Ang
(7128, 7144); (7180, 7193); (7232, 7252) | 0.25 Ang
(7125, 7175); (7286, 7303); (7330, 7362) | 0.86 Ang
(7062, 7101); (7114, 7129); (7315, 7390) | -0.16 Ang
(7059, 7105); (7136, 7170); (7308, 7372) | 0.23 Ang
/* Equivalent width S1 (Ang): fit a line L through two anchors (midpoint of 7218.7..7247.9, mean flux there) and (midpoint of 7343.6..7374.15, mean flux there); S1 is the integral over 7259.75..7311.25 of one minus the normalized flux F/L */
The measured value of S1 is 3.7 Ang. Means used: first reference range 24.9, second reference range 24.4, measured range 22.9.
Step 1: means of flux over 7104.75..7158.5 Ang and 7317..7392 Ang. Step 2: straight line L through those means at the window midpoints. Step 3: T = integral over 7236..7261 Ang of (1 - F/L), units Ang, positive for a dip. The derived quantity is 1.2 Ang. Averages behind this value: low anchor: 26.1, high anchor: 24.5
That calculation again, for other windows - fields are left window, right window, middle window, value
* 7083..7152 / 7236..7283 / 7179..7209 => -0.96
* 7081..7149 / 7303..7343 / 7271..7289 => 2.17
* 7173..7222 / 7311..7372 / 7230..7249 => 0.28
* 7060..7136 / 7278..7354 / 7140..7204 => 0.34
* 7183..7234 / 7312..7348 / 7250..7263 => 0.84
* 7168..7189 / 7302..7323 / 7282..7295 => 1.40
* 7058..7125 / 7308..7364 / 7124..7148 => -0.24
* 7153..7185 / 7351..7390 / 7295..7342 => -0.09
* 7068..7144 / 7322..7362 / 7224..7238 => 0.02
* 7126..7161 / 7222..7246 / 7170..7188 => 0.40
